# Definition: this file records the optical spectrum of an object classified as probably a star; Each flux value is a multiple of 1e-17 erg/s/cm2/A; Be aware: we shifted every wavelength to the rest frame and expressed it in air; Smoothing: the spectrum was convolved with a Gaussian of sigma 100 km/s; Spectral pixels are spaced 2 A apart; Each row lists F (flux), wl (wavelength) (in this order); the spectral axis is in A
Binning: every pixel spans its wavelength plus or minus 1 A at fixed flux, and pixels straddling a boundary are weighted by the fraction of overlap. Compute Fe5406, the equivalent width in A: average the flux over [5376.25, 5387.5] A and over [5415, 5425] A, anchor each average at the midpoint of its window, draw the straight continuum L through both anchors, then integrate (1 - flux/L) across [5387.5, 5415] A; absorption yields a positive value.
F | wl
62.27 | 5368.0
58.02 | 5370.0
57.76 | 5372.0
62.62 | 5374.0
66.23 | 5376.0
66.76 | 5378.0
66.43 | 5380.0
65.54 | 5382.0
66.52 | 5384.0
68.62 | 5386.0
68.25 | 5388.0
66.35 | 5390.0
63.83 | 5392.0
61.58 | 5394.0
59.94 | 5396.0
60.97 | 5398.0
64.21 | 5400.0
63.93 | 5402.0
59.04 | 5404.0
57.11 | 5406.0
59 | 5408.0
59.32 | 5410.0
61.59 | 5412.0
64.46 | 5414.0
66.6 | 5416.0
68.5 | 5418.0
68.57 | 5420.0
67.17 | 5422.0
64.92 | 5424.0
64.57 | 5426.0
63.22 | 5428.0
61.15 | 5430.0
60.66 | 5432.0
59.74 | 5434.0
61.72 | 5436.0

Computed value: 2.0 A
